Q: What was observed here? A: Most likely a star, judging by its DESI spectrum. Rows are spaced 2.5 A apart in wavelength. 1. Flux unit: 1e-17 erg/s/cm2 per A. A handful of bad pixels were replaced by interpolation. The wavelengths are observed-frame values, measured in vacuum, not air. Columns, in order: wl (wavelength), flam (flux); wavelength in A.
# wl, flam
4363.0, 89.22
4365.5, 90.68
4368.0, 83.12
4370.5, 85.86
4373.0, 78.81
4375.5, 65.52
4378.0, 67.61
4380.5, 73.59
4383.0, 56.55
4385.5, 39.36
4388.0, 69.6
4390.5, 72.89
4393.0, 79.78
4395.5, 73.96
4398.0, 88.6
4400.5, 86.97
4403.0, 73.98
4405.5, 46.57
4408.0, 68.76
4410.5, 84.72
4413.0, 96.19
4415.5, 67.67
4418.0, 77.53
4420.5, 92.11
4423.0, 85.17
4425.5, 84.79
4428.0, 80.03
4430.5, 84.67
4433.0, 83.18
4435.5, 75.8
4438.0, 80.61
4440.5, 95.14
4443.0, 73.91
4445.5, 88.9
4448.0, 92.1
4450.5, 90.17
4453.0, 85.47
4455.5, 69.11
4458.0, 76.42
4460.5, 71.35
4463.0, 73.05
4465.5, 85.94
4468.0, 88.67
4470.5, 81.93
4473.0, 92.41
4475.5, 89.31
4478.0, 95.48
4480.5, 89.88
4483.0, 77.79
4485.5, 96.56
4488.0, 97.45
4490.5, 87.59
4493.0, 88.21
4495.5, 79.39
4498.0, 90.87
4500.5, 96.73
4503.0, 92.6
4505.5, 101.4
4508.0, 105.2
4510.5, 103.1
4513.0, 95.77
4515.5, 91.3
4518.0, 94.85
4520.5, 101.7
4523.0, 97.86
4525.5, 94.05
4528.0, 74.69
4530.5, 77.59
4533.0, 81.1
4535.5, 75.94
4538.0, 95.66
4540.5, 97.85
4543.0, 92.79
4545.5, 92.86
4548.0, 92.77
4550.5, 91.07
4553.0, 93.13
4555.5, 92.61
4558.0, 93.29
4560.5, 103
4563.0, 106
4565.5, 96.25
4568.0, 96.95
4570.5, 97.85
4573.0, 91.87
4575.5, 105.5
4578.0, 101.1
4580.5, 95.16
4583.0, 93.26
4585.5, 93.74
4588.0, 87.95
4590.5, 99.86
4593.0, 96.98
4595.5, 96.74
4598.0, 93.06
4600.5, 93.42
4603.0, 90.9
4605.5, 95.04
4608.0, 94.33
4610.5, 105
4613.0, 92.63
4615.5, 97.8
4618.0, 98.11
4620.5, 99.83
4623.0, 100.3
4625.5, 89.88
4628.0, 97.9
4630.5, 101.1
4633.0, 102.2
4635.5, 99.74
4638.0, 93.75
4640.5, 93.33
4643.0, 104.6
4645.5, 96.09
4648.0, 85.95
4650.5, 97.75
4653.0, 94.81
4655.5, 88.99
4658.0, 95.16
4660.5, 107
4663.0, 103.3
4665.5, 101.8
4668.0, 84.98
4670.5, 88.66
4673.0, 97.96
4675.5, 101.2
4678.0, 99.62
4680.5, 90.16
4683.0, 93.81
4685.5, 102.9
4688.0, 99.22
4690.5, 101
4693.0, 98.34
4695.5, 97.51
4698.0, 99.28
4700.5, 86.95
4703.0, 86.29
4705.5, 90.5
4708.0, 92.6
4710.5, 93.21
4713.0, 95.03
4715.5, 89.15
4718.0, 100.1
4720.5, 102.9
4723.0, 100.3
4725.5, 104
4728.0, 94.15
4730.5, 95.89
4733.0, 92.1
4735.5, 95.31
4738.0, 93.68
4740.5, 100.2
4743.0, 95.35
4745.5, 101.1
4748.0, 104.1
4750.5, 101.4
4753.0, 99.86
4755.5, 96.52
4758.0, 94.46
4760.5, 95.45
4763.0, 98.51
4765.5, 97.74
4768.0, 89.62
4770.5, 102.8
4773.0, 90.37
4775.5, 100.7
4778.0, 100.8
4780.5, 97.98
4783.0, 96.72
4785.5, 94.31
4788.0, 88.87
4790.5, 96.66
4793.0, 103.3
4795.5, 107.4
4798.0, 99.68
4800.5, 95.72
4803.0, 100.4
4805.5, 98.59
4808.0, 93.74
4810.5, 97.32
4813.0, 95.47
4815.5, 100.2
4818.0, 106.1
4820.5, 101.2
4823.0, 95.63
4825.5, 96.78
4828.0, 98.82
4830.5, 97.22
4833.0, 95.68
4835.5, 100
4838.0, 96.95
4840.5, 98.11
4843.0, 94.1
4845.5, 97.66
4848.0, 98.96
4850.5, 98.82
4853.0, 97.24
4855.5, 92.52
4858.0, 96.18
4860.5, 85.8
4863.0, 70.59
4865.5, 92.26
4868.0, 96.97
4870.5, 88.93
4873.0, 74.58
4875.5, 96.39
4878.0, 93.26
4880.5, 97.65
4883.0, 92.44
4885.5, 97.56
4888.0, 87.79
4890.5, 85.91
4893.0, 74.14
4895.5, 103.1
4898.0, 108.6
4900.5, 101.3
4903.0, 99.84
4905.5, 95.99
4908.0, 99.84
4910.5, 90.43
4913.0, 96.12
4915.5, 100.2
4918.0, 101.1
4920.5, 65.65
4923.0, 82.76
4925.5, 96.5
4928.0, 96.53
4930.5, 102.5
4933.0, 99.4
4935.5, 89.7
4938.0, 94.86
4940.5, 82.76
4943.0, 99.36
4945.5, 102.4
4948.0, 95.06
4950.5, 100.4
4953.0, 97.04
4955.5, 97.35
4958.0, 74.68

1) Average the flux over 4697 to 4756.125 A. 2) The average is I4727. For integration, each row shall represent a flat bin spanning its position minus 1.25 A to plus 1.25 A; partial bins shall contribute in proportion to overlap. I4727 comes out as 96.2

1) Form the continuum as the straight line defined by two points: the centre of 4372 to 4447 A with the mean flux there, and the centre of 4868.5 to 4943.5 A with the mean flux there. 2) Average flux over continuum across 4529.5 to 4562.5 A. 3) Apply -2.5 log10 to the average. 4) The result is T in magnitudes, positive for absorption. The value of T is -0.13 mag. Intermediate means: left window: 76.5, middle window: 91.2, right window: 93.1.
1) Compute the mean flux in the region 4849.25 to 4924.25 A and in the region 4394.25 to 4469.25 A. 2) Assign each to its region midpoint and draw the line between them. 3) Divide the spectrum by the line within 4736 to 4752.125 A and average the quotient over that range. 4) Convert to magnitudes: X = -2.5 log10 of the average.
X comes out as -0.12 mag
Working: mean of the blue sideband 80.7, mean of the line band 99.1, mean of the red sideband 92.1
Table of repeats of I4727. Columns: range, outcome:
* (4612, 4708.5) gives 96.3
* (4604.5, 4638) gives 97.9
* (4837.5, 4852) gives 97.5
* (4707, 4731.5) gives 96.8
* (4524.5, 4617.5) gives 93.8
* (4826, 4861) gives 96.5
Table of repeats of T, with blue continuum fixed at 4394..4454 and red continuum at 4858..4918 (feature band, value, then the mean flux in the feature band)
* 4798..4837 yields -0.08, 98.2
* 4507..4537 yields -0.09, 91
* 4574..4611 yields -0.12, 95.9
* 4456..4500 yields -0.04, 85.9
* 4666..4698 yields -0.10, 96.5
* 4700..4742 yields -0.07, 95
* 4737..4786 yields -0.09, 97.7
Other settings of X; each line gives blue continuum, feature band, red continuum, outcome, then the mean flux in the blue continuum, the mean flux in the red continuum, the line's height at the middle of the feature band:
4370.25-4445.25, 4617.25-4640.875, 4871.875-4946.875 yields -0.165 mag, 76.4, 93.7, 84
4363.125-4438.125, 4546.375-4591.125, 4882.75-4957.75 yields -0.168 mag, 76.6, 94.3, 82.3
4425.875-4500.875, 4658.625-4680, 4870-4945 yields -0.102 mag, 85.1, 93.3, 88.9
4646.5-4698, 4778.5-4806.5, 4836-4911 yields -0.039 mag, 96.6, 93.6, 94.8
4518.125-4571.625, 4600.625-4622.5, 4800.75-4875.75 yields -0.039 mag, 92.7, 95.1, 93.2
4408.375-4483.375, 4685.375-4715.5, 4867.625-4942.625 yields -0.069 mag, 83.5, 93.1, 88.9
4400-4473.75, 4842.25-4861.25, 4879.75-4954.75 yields -0.031 mag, 81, 94.6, 92.7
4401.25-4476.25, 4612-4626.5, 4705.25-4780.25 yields -0.070 mag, 81.2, 97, 90.6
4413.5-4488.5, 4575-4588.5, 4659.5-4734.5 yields -0.064 mag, 84.1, 96.3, 90.6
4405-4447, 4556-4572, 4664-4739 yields -0.118 mag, 81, 95.7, 88.3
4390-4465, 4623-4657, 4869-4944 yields -0.121 mag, 80.1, 93.2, 85.9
